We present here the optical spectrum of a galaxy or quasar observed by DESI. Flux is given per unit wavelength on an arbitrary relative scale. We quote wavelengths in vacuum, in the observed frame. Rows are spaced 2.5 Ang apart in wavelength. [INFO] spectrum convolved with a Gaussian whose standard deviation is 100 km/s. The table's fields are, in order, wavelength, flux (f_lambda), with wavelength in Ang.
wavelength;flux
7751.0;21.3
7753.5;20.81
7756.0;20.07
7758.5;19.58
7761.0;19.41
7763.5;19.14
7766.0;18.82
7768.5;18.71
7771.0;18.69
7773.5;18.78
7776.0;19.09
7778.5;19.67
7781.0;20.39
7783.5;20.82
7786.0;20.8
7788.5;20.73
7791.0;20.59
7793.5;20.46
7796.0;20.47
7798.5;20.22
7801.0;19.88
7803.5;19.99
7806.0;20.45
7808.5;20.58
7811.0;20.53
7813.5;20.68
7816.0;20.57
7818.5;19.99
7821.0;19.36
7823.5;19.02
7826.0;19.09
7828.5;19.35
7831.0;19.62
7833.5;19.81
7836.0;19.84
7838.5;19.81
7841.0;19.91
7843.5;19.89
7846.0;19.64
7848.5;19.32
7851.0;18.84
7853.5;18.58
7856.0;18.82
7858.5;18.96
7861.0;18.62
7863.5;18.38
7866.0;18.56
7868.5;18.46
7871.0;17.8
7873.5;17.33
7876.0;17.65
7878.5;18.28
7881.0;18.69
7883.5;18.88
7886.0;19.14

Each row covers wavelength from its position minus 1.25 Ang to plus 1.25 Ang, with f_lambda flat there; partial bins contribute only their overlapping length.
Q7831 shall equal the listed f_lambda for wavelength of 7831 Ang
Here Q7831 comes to 19.62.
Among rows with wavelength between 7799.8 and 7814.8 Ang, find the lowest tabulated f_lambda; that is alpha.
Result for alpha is 19.88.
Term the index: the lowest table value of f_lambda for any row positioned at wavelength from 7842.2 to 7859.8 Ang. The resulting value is 18.58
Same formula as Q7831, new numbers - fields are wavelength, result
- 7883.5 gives 18.88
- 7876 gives 17.65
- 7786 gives 20.8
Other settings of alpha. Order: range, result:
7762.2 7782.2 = 18.69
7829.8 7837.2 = 19.62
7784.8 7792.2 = 20.59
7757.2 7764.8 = 19.14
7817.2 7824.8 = 19.02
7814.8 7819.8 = 19.99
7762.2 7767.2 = 18.82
